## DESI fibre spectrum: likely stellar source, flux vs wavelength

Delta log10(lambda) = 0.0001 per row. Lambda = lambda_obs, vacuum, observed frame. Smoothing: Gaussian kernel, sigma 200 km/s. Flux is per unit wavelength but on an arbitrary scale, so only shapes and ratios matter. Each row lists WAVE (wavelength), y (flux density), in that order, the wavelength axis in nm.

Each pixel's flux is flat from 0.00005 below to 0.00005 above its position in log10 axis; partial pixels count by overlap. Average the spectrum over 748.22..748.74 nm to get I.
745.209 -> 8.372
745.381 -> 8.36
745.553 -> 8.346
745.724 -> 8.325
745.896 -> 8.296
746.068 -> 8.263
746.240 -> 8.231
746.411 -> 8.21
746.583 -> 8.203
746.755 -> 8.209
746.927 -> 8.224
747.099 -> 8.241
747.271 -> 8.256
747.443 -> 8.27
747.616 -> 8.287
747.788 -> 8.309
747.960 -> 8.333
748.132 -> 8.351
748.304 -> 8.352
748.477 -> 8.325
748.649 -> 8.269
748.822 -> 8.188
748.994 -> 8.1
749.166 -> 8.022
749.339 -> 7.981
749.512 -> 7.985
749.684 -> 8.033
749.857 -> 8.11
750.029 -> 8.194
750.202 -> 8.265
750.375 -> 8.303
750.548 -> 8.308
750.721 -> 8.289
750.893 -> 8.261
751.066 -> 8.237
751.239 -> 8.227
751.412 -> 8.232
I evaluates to 8.3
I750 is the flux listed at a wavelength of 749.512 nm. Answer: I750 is 7.985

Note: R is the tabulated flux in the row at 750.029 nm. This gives 8.194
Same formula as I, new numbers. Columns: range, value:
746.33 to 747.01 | 8.21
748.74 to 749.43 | 8.07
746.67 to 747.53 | 8.23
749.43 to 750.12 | 8.09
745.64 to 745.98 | 8.3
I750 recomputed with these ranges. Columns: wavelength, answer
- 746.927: 8.224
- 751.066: 8.237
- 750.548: 8.308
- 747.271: 8.256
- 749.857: 8.11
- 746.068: 8.263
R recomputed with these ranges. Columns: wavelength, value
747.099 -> 8.241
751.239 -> 8.227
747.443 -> 8.27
